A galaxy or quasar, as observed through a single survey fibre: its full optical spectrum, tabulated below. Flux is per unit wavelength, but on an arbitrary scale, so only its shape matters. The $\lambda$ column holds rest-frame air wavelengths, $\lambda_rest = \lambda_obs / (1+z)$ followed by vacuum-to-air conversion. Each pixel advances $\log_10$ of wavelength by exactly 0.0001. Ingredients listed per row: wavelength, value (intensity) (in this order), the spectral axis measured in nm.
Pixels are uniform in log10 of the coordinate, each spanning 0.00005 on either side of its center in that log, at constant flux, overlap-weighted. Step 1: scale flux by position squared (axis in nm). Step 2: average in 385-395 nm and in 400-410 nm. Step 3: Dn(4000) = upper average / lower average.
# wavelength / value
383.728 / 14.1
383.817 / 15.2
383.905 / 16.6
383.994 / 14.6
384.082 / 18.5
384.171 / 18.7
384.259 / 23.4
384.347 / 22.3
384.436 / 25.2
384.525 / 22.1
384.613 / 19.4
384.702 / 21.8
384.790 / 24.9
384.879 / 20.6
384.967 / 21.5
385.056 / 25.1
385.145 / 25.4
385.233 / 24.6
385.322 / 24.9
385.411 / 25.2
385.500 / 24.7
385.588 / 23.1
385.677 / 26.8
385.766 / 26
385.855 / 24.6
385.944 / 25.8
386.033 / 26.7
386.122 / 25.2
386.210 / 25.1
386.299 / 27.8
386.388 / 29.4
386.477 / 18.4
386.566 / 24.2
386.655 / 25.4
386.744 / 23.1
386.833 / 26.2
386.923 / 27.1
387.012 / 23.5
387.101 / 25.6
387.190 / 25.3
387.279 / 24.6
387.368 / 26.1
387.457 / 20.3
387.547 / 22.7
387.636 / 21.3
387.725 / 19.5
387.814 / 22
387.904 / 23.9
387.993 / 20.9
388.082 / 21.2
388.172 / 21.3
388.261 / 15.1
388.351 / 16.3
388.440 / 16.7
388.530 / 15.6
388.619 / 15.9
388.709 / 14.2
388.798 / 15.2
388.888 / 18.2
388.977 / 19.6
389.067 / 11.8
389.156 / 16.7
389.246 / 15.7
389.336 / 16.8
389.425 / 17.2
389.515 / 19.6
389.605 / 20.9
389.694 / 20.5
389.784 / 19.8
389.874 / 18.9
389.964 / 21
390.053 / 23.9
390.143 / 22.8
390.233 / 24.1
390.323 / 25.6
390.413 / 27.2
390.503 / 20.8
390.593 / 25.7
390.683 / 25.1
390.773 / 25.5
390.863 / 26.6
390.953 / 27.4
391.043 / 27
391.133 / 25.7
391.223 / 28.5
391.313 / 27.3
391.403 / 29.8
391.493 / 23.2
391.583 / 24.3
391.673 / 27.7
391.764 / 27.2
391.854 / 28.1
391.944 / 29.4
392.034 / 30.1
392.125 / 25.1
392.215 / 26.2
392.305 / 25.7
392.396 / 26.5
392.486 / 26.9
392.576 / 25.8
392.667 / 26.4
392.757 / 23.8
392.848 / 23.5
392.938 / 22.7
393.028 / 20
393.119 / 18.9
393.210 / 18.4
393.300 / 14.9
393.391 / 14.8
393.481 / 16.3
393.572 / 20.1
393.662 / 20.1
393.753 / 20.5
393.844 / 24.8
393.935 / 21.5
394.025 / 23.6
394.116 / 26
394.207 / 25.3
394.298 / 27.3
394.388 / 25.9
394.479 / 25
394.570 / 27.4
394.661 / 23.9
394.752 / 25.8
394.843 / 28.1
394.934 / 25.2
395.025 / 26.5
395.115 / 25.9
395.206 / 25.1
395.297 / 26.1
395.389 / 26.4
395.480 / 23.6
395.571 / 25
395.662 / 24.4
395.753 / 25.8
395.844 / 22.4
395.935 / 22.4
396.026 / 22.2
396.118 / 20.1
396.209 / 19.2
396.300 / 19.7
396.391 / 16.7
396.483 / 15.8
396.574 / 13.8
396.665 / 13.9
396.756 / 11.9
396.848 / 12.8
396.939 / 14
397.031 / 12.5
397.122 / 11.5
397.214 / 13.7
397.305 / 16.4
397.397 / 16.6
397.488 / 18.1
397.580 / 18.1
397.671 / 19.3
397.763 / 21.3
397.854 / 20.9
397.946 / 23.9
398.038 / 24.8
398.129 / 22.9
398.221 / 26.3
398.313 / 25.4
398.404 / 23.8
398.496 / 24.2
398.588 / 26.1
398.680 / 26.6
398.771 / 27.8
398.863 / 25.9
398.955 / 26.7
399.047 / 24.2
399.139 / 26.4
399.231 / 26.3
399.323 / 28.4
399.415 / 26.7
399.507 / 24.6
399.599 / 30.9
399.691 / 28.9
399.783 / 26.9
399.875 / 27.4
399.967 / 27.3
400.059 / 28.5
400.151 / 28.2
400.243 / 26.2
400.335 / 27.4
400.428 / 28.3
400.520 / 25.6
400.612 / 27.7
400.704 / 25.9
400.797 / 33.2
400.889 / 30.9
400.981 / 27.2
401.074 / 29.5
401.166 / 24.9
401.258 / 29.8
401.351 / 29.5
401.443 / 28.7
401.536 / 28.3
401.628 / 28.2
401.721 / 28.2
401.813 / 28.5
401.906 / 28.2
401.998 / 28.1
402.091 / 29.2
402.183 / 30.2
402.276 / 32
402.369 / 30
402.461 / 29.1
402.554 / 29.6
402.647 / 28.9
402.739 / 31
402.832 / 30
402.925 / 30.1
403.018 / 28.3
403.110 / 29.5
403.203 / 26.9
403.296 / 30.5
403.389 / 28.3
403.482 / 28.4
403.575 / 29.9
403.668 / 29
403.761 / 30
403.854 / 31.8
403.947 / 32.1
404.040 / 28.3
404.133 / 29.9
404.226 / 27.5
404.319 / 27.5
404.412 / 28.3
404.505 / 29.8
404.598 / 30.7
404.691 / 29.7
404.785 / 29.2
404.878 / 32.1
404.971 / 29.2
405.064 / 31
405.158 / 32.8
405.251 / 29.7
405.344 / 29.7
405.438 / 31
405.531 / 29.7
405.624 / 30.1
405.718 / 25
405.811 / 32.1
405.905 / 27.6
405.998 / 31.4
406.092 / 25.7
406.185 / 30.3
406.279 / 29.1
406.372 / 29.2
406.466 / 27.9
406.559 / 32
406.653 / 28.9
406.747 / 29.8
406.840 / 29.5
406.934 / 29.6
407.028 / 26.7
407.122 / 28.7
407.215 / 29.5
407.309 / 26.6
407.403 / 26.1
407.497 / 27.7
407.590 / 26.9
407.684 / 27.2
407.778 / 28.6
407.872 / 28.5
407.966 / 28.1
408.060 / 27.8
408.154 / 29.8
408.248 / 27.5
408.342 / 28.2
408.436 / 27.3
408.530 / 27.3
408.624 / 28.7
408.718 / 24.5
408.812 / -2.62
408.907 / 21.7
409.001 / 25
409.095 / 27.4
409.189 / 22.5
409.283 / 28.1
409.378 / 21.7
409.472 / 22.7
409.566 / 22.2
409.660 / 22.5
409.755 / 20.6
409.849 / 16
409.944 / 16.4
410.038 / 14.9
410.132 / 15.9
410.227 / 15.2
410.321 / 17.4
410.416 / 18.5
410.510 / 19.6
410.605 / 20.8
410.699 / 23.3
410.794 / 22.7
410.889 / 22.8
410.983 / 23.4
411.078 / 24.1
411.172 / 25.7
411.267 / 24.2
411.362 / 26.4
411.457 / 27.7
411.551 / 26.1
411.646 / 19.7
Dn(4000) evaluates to 1.30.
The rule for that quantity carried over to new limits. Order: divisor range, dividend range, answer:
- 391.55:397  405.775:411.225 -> 1.17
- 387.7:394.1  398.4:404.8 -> 1.36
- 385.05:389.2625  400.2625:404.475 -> 1.41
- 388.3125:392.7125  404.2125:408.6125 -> 1.37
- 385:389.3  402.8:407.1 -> 1.46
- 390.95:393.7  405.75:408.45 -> 1.27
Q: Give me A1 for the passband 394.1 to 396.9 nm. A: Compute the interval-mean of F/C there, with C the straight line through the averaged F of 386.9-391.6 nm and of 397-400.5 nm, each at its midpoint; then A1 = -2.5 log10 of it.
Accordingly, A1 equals 0.032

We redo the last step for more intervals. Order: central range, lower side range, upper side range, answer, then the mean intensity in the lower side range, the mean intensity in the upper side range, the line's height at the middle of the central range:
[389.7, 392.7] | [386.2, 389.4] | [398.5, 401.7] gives -0.13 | 20.8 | 27.6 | 22.7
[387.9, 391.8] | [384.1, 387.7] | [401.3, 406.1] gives 0.18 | 24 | 29.5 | 25.2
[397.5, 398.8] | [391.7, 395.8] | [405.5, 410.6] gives 0.05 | 24.2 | 25.1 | 24.5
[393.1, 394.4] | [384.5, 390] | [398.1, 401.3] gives 0.16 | 21.7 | 27.1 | 24.5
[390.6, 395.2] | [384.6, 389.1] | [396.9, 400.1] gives -0.08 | 22.4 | 23.3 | 22.8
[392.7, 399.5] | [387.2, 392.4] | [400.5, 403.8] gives 0.17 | 22.3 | 29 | 25.7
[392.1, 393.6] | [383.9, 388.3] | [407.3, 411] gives 0.05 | 23.2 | 22.9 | 23.1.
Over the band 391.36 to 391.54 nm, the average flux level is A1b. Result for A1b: 26.5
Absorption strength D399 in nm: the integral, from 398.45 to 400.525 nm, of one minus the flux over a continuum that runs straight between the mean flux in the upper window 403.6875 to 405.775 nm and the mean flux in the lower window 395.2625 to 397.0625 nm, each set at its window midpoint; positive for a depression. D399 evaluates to -0.31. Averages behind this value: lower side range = 19.4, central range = 27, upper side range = 29.8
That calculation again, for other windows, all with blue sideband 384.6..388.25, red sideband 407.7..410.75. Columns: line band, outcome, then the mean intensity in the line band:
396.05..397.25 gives 0.42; 15.2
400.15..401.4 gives -0.28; 28.2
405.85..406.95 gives -0.32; 29.3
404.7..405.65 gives -0.32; 30.4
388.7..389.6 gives 0.26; 16.8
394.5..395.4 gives -0.10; 26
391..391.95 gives -0.14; 27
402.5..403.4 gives -0.26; 29.3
